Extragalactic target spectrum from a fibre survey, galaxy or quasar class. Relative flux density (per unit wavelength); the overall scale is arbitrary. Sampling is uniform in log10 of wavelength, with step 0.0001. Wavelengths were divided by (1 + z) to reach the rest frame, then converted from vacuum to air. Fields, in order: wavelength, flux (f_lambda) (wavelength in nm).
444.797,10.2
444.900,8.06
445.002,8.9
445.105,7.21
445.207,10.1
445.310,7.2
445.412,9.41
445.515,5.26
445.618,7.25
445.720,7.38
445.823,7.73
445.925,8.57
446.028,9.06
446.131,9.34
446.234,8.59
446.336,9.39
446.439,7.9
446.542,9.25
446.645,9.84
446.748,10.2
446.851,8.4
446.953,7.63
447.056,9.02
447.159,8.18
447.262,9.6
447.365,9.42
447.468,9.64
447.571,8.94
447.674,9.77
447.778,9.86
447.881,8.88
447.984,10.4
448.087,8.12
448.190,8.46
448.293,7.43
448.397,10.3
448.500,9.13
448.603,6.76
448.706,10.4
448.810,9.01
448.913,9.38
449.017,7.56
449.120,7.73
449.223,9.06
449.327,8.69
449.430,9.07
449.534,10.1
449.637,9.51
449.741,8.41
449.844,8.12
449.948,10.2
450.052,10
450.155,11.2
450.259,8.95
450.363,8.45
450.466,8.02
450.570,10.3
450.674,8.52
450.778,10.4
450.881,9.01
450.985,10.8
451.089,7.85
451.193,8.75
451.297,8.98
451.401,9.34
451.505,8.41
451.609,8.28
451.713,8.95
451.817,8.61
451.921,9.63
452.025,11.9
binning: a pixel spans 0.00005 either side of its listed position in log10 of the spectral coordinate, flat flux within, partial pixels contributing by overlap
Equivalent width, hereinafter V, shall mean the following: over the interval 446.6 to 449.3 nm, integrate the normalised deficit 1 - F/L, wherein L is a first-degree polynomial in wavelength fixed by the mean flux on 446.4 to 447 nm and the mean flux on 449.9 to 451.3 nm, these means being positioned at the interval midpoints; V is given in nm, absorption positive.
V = 0.03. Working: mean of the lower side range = 8.9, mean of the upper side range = 9.4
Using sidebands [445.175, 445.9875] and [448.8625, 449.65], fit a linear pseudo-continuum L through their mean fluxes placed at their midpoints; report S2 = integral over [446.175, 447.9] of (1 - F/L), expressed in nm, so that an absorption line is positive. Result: -0.18 nm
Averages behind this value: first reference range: 7.82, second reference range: 8.86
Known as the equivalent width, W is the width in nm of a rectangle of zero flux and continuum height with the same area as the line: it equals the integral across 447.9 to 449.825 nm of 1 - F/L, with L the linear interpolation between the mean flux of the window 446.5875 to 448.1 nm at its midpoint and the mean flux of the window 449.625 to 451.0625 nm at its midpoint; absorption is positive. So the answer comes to 0.09 nm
